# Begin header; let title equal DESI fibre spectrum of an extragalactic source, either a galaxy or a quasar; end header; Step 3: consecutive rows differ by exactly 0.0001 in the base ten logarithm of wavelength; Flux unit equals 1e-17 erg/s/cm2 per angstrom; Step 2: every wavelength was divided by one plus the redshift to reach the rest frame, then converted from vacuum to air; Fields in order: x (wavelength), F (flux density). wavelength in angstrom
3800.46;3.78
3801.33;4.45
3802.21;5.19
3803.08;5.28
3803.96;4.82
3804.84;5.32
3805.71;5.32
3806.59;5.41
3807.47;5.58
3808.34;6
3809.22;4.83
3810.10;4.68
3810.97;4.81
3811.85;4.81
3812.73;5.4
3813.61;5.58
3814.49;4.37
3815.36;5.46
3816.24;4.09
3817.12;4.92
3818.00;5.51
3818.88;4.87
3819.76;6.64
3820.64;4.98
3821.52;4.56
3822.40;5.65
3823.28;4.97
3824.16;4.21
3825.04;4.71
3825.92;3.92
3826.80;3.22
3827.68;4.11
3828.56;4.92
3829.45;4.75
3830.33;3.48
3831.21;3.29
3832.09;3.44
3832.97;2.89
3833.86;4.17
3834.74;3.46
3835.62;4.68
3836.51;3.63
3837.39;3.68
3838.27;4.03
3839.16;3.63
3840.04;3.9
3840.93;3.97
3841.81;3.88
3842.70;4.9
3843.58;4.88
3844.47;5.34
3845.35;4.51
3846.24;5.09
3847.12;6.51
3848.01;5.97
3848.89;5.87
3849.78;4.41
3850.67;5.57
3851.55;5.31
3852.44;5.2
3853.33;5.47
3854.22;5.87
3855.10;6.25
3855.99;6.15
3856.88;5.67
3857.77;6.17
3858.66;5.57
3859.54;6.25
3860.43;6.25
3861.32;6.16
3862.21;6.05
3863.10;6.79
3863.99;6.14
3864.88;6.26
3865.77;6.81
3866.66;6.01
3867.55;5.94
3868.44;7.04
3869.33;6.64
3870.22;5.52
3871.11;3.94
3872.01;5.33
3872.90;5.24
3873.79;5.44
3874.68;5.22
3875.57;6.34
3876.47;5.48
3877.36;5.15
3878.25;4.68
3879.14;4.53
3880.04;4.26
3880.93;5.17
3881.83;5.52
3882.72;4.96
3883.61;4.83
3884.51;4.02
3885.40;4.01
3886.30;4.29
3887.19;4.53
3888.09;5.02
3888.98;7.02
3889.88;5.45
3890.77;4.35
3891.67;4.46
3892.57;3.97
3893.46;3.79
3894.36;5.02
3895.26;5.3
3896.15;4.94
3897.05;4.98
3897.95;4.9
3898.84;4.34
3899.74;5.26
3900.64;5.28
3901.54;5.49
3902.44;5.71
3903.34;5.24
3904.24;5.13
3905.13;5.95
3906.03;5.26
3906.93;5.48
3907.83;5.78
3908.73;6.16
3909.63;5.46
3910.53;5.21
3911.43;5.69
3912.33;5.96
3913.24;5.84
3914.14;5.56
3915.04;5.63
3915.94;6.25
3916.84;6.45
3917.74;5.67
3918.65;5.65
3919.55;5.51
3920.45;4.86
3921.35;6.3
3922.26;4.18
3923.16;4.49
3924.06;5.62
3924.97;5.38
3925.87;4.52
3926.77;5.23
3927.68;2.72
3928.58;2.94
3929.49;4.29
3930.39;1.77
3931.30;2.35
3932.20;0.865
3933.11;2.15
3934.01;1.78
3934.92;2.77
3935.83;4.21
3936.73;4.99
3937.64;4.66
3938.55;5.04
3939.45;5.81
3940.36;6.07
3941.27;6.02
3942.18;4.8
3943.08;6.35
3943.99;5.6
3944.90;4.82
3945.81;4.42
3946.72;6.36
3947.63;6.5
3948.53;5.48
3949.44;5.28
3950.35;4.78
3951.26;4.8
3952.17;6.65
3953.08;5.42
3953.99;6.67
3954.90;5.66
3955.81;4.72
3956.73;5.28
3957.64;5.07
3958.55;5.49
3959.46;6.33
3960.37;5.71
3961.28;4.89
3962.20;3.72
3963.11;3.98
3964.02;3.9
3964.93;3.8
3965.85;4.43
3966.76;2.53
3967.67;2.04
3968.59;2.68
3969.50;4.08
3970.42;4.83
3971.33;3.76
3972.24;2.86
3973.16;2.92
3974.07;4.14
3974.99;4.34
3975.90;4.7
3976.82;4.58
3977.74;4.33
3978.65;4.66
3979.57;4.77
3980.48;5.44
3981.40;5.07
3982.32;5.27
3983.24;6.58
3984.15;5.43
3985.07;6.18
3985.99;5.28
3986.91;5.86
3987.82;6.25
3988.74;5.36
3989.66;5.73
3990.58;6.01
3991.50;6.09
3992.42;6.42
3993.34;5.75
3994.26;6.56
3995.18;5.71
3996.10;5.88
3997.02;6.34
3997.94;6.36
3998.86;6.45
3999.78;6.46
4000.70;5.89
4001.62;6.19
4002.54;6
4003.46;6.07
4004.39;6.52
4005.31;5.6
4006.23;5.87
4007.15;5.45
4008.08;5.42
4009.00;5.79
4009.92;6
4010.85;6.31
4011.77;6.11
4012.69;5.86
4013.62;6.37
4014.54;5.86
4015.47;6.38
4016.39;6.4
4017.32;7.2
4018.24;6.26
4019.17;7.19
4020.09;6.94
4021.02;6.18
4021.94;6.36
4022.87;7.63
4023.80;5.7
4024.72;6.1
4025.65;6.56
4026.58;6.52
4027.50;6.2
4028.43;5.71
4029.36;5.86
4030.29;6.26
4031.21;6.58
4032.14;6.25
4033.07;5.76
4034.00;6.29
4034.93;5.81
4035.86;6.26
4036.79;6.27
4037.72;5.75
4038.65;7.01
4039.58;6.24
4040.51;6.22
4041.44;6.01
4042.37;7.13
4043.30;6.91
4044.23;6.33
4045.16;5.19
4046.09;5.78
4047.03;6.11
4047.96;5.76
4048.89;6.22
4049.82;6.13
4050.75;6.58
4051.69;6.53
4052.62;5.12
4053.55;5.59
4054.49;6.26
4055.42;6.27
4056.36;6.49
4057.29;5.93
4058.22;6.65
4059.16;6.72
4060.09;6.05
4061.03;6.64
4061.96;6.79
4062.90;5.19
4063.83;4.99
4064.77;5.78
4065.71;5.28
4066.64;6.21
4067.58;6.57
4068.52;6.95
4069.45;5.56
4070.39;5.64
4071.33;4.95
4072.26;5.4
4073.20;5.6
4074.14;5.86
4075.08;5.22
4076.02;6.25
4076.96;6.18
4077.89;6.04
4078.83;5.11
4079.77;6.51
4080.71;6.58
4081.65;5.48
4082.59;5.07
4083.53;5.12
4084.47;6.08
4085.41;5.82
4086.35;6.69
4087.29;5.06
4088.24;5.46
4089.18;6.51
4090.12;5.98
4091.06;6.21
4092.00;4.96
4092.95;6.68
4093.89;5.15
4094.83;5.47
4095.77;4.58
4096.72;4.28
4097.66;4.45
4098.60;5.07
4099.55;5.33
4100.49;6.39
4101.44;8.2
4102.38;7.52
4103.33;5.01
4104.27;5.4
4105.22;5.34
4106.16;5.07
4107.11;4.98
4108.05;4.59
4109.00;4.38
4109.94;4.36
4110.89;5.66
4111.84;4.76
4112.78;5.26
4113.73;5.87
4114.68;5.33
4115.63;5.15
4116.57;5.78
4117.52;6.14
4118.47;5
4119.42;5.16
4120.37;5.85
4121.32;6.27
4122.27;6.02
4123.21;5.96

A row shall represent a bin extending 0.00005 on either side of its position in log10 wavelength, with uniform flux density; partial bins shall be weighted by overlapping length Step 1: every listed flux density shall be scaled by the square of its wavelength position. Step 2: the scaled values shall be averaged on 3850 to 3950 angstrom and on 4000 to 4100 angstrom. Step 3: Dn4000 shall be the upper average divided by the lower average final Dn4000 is 1.25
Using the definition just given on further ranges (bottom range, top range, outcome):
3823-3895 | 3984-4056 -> 1.33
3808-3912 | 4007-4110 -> 1.29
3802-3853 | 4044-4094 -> 1.41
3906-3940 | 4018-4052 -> 1.42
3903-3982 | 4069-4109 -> 1.27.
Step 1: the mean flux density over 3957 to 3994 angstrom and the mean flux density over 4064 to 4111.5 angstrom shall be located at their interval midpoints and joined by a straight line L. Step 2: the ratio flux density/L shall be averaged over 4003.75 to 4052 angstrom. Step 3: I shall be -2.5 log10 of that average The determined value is -0.198 mag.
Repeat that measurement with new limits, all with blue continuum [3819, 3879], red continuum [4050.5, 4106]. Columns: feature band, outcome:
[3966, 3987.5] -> 0.230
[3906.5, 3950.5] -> 0.099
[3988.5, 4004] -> -0.095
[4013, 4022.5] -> -0.155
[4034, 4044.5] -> -0.116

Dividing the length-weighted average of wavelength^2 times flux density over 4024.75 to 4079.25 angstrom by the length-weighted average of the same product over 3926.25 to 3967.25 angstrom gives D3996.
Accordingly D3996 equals 1.4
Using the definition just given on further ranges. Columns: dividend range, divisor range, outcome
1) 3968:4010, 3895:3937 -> 1.17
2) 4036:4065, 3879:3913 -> 1.31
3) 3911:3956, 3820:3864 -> 1.05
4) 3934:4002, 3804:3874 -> 1.07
